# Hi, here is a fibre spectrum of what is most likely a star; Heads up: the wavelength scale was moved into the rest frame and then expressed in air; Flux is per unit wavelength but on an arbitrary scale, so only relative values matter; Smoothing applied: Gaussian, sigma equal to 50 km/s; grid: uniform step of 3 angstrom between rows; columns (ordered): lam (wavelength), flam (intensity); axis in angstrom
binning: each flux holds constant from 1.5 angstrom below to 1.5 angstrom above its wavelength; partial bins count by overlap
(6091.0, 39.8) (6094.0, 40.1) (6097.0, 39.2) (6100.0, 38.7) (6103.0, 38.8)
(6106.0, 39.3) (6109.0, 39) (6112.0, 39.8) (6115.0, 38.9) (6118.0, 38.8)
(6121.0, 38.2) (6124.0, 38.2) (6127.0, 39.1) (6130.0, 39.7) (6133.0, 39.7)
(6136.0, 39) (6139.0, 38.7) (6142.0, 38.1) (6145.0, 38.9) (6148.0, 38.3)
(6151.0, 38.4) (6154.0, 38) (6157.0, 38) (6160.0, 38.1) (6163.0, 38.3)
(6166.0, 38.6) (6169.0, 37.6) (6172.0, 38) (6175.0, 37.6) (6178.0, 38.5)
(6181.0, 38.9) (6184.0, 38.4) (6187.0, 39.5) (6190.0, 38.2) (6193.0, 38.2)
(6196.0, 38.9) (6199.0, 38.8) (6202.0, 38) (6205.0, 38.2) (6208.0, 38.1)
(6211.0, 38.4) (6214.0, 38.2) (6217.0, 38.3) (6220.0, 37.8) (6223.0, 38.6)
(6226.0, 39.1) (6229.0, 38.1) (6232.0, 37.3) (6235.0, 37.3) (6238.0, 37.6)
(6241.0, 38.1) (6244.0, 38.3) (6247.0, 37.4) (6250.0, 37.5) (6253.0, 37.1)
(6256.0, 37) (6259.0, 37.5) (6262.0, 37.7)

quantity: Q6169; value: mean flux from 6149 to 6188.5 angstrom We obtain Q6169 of 38.3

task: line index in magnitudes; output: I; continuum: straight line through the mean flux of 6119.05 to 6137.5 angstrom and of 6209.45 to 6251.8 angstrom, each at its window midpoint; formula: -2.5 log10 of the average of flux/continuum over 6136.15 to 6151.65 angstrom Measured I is 0.01 mag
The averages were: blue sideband 39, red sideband 38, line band 38.5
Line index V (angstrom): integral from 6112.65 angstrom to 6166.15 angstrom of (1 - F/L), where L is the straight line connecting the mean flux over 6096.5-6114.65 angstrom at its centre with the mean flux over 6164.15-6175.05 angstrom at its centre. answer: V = -0.1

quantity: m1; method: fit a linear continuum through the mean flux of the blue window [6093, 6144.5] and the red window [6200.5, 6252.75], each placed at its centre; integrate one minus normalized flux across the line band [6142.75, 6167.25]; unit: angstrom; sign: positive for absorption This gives 0.22 angstrom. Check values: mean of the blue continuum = 39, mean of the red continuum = 38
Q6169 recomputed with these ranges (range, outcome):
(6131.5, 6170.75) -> 38.4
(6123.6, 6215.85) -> 38.5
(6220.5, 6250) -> 37.9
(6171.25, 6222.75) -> 38.4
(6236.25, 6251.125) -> 37.8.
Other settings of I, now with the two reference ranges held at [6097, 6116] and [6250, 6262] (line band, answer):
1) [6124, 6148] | -0.005 mag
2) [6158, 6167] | 0.004 mag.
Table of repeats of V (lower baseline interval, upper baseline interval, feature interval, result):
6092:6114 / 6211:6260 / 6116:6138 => 0.0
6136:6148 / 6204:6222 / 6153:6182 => 0.2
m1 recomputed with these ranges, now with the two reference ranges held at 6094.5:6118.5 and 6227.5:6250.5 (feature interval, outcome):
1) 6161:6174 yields 0.1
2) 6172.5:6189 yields -0.1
